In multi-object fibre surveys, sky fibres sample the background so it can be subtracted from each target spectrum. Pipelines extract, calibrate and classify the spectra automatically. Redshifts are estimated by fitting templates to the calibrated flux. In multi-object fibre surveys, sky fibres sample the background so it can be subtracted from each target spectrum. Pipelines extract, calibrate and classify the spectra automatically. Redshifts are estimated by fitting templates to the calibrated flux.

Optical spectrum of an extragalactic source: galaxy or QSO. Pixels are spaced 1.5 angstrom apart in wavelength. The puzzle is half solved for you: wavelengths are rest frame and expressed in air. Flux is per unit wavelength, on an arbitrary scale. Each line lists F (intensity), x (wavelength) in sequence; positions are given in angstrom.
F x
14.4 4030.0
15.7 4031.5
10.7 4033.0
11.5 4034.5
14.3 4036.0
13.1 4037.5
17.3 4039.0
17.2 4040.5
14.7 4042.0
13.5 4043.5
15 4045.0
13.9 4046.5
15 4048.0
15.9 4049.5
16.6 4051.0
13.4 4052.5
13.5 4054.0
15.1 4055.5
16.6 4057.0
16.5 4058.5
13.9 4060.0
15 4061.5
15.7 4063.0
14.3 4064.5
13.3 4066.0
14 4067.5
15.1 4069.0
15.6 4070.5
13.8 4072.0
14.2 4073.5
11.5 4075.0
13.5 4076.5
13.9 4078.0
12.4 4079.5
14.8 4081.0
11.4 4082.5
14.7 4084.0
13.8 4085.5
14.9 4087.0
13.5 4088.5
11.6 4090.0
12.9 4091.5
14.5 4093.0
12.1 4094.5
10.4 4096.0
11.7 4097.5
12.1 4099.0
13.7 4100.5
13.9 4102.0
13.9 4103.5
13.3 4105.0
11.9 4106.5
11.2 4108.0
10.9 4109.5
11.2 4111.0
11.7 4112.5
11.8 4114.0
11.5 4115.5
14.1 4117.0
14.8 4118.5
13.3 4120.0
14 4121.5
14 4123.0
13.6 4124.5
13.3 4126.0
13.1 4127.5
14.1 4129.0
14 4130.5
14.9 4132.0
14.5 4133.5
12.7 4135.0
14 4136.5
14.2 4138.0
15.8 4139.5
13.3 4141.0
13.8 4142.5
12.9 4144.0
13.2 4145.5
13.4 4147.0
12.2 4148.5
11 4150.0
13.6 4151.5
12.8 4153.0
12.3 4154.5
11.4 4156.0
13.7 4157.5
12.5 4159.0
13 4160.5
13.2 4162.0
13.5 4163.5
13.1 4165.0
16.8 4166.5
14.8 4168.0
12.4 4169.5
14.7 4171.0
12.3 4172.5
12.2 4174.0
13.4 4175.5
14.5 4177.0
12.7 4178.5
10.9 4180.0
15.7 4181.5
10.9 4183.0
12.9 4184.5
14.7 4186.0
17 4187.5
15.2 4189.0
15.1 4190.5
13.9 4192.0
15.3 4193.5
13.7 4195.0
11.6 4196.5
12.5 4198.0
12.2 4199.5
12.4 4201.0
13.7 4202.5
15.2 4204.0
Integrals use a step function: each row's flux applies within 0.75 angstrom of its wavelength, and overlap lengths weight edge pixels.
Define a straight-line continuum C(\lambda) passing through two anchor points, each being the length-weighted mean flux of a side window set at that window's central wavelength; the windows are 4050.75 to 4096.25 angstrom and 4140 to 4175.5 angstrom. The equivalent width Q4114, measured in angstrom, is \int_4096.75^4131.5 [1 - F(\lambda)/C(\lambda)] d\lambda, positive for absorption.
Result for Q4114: 1.6 angstrom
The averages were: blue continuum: 14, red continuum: 13.2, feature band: 12.9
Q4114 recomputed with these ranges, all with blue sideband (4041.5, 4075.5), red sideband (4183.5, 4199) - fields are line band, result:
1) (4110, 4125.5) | 1.5 angstrom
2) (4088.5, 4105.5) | 2.0 angstrom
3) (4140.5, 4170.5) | 2.3 angstrom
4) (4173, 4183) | 0.8 angstrom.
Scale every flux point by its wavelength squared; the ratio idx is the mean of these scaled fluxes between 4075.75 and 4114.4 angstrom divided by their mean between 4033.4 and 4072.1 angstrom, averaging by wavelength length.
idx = 0.9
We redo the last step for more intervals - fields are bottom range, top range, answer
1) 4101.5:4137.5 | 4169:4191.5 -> 1.07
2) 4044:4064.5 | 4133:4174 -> 0.93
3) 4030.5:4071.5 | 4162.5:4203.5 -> 0.99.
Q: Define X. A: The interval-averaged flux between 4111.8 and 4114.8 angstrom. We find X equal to 11.7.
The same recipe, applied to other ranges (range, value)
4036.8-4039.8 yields 15.3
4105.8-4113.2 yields 11.4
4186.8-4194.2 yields 15.3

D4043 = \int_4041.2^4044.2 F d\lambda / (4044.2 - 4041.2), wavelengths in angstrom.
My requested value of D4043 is 14.2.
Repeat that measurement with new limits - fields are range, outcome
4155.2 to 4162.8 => 12.8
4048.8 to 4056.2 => 14.9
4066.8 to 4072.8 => 14.6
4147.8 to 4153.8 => 12.4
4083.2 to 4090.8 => 13.7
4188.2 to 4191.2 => 15.2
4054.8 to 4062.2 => 15.4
